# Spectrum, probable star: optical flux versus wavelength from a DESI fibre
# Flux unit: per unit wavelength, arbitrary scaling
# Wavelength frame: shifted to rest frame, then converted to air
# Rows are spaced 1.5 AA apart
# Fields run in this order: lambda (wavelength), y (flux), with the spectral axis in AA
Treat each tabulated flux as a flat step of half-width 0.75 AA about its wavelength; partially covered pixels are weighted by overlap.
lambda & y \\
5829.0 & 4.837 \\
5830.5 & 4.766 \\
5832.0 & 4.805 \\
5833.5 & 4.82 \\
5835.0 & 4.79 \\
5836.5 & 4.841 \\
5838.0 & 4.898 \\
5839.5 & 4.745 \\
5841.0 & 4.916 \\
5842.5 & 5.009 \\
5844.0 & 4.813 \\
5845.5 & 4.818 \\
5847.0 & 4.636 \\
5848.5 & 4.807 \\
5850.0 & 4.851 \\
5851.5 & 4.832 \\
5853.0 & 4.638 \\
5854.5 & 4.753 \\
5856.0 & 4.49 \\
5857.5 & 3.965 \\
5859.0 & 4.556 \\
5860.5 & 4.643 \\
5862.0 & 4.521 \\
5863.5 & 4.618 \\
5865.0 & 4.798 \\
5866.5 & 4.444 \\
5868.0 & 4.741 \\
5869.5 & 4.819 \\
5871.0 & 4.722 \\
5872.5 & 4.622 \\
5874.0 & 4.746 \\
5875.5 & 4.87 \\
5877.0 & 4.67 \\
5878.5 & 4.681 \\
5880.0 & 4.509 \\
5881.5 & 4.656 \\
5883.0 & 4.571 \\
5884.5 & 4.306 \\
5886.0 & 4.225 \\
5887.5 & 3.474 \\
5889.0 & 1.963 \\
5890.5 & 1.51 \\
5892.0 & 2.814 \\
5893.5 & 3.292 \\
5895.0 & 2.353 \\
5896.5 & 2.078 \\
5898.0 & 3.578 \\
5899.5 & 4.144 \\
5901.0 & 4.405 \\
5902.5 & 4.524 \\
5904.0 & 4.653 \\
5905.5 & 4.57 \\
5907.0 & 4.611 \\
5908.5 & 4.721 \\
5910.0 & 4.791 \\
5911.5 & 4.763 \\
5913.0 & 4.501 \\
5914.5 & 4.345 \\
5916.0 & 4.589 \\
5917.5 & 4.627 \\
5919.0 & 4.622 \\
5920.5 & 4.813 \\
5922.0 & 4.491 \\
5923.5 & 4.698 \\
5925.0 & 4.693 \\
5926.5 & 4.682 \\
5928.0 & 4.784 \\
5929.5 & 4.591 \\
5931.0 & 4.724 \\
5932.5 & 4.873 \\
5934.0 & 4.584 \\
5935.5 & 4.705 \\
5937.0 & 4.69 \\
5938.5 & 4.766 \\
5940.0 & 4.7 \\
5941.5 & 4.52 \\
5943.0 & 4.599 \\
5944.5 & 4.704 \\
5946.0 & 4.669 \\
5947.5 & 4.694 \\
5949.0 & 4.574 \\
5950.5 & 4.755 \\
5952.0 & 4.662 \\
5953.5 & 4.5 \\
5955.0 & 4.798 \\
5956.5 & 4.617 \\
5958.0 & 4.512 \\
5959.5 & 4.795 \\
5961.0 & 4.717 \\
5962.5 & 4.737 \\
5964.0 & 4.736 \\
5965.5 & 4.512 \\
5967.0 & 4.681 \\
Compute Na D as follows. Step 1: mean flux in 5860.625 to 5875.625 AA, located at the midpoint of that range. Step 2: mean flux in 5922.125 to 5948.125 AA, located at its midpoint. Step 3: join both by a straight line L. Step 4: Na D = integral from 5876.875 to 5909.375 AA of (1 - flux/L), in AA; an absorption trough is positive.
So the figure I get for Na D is 6.0 AA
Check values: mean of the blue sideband 4.68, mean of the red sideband 4.68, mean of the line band 3.82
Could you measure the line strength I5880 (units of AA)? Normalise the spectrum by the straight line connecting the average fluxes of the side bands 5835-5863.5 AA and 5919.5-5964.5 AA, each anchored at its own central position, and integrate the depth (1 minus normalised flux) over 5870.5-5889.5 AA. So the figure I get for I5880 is 1.5 AA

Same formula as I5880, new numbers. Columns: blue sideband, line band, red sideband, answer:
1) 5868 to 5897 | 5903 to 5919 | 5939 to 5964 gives -1.59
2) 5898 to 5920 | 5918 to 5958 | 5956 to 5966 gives -0.56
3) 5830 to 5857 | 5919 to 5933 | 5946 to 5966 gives -0.01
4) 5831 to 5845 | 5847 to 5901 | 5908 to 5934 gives 6.91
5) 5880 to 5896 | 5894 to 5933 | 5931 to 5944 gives -3.24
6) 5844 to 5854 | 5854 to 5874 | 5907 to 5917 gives 0.57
